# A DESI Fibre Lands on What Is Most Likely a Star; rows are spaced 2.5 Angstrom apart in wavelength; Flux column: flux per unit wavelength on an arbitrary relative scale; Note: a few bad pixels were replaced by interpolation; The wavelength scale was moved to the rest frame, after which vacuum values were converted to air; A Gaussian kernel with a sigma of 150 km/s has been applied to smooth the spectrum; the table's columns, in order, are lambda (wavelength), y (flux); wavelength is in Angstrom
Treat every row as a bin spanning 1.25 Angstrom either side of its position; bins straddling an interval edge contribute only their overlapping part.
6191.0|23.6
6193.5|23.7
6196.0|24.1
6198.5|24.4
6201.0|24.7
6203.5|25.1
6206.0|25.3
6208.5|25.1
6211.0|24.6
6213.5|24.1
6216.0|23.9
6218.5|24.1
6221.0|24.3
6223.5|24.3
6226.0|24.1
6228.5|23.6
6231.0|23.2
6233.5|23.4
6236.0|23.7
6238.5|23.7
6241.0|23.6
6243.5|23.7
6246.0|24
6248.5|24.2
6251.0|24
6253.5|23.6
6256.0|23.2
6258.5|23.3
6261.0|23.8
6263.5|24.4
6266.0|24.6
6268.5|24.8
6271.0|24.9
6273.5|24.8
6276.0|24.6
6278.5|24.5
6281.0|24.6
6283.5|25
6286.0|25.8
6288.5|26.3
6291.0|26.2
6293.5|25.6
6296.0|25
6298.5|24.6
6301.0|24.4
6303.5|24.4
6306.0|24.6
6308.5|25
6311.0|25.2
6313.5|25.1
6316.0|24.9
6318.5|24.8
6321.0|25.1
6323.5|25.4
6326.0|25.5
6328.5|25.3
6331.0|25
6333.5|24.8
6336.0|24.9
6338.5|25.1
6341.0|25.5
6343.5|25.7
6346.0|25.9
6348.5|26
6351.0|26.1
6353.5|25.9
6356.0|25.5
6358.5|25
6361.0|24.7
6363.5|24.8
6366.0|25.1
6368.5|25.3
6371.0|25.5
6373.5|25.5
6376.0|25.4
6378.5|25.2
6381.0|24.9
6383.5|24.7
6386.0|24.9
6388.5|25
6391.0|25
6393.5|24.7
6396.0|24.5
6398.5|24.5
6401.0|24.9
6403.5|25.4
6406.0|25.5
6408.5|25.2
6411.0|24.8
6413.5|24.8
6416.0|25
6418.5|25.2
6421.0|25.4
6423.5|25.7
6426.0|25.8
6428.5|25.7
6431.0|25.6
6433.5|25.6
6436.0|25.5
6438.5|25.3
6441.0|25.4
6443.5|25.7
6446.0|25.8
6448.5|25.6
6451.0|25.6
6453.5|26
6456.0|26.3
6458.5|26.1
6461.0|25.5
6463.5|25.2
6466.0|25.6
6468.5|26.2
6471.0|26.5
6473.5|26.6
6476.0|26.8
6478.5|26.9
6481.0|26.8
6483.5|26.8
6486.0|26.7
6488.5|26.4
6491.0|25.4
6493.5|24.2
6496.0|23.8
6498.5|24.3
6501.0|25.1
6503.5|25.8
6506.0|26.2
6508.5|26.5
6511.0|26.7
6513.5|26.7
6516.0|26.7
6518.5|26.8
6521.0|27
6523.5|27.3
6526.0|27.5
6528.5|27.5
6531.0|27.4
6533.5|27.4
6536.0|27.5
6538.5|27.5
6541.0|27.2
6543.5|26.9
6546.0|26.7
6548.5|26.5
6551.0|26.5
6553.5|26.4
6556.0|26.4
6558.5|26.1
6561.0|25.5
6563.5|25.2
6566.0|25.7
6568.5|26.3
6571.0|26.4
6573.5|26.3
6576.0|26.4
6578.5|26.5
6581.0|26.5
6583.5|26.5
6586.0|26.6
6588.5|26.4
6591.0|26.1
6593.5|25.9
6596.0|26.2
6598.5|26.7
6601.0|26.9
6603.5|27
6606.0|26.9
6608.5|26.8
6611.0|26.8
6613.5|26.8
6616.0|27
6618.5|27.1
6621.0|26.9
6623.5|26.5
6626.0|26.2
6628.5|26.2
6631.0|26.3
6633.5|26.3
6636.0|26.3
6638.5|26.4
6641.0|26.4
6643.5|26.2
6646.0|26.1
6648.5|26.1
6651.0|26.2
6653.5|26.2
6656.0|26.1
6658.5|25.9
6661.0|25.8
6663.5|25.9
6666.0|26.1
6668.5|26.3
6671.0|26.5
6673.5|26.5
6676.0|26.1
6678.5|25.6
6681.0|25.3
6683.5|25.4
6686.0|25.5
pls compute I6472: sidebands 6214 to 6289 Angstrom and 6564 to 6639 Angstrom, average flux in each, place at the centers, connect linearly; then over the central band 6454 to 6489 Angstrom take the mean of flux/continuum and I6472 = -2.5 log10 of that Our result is -0.03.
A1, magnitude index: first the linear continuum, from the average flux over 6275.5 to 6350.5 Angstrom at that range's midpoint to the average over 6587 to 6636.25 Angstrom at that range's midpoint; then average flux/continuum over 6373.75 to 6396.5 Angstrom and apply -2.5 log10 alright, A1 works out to 0.02 mag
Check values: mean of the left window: 25.2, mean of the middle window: 25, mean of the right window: 26.6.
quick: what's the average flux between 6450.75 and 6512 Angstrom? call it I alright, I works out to 25.9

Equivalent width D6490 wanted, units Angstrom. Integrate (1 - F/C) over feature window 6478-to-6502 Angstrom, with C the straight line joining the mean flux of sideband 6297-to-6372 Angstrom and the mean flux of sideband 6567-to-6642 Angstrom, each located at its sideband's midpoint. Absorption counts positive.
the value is 0.3 Angstrom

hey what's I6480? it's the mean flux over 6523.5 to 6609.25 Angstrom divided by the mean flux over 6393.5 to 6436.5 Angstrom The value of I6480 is 1.05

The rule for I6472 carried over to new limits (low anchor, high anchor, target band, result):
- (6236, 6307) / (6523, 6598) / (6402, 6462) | 0.01 mag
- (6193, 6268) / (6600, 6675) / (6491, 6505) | 0.04 mag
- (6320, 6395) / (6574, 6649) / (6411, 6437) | 0.01 mag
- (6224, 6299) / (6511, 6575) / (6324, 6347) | -0.01 mag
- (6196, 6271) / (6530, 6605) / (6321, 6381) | -0.02 mag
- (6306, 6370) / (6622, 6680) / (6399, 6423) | 0.01 mag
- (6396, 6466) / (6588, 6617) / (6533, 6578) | -0.01 mag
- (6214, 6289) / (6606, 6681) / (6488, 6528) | -0.02 mag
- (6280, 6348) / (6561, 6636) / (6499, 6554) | -0.03 mag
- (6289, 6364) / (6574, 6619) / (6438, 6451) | 0.01 mag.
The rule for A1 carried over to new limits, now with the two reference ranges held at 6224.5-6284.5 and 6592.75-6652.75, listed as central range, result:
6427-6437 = -0.016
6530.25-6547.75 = -0.051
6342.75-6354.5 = -0.054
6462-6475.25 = -0.024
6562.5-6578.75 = 0.002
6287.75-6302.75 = -0.042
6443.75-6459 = -0.022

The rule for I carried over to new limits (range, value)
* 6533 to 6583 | 26.5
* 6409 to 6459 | 25.5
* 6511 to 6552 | 27.1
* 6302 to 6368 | 25.2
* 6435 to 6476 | 25.8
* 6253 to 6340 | 24.8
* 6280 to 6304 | 25.2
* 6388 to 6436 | 25.2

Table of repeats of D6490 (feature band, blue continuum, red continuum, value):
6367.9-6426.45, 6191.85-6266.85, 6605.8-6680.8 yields -0.3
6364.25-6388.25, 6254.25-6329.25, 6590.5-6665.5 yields 0.1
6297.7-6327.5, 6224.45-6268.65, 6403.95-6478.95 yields -0.6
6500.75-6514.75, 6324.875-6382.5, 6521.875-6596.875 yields 0.0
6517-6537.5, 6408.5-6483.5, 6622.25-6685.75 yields -1.1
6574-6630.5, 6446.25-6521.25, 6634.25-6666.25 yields -1.0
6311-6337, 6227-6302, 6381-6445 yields -0.4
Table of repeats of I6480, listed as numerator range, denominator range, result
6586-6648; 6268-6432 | 1.05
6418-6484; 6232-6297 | 1.06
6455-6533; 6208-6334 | 1.07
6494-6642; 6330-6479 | 1.04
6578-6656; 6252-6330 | 1.07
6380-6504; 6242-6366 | 1.02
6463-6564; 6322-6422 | 1.05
